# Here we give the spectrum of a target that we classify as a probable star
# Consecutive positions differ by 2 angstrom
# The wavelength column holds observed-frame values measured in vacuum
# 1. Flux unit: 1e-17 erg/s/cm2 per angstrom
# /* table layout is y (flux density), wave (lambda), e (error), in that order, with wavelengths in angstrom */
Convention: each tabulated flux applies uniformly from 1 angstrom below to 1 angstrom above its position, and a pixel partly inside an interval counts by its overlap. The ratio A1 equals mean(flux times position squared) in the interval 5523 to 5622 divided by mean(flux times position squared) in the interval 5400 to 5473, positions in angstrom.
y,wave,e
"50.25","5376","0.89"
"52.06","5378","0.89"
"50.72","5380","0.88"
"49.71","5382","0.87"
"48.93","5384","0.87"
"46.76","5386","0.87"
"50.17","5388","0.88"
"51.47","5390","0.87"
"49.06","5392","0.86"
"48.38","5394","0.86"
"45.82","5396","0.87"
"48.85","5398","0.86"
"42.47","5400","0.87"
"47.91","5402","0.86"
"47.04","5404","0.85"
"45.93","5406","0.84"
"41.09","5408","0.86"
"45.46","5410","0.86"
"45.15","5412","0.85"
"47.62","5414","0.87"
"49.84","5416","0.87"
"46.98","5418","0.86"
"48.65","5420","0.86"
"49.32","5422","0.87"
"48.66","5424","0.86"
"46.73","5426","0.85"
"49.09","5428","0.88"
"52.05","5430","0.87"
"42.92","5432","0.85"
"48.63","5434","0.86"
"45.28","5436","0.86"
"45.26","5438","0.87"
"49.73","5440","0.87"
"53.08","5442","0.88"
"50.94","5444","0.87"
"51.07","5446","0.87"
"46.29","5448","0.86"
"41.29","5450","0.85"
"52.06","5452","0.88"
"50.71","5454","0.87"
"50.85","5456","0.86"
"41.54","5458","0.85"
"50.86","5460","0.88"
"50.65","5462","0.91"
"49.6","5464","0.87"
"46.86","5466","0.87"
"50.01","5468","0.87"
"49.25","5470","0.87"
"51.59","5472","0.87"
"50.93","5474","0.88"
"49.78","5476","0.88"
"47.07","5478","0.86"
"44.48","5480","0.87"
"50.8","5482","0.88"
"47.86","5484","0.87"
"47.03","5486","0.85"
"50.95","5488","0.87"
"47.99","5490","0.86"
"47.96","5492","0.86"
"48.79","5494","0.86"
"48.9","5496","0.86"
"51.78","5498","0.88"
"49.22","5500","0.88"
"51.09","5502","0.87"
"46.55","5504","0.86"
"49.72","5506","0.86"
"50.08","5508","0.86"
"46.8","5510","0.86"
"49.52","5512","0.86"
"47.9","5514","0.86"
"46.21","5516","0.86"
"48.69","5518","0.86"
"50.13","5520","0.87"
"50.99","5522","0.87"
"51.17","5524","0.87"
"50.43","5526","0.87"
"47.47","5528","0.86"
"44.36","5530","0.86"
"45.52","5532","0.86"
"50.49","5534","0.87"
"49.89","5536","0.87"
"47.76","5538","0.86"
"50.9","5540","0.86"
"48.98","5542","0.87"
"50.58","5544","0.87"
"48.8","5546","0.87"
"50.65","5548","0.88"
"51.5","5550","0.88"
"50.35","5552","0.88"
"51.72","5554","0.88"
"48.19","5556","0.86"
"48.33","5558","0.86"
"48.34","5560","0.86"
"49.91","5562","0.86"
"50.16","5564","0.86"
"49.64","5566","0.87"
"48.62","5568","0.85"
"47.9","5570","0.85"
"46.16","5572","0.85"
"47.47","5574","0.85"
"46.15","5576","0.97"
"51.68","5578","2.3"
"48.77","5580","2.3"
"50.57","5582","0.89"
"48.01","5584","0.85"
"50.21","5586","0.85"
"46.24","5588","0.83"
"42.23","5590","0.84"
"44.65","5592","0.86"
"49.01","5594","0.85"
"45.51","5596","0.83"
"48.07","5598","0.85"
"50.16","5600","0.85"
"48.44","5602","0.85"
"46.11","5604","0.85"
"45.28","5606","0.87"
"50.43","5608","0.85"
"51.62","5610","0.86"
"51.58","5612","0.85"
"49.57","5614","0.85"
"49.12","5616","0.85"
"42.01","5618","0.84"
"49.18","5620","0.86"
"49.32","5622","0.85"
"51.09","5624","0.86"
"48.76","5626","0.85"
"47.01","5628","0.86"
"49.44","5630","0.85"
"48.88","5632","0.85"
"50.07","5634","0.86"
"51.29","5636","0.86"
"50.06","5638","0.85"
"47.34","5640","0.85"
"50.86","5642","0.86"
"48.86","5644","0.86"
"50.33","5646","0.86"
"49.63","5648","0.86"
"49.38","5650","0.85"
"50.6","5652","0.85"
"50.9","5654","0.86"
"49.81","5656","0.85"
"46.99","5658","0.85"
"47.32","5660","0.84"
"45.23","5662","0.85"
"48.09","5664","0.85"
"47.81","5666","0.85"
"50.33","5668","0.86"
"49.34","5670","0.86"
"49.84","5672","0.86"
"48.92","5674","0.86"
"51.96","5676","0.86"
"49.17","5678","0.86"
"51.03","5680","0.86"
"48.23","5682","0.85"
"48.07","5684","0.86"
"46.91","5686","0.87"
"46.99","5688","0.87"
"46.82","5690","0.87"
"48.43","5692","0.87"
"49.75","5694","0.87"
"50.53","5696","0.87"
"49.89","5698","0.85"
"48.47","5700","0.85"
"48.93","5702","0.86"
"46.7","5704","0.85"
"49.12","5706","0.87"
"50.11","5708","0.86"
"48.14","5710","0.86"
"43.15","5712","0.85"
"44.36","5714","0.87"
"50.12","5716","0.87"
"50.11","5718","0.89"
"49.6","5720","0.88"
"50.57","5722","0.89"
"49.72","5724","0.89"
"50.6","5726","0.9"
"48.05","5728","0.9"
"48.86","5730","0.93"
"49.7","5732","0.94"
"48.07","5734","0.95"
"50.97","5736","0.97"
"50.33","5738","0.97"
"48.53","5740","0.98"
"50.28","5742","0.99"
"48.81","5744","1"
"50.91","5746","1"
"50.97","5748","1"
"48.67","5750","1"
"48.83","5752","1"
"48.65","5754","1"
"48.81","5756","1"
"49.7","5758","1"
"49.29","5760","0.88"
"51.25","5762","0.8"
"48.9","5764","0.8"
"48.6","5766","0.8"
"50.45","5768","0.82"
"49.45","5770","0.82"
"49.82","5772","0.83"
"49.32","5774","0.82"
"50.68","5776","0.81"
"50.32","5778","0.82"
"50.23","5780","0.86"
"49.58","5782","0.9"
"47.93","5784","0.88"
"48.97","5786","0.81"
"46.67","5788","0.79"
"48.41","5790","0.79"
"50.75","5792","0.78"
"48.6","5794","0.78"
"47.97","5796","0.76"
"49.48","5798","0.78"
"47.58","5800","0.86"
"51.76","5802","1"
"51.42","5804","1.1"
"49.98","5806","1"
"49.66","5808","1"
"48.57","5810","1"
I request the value 1.1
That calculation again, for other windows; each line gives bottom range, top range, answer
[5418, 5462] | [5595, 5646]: 1.08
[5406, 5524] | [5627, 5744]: 1.09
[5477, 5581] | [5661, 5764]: 1.07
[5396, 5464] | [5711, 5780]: 1.16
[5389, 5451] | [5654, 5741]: 1.13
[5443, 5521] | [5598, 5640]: 1.05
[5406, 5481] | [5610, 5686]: 1.10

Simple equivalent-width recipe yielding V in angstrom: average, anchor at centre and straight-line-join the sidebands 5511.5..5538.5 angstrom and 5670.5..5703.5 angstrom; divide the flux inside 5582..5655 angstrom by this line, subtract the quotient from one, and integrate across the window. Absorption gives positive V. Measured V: 0.2 angstrom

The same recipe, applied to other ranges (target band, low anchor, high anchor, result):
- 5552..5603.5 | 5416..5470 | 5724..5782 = 0.73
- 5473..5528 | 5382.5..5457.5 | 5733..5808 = -0.84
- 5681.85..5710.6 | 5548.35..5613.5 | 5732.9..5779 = 0.46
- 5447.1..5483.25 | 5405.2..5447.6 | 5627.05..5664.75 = -0.44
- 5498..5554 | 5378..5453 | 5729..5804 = -0.94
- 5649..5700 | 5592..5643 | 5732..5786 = 0.19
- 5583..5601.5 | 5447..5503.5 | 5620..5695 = 0.68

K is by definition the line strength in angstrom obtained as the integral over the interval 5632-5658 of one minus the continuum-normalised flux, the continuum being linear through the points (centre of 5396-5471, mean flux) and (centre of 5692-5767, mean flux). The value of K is -0.5 angstrom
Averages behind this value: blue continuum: 47.8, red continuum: 49.1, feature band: 49.8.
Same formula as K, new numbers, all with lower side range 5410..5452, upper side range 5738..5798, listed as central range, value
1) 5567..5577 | 0.27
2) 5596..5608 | 0.25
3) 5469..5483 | -0.28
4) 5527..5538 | 0.19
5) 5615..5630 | 0.19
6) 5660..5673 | 0.16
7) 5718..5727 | -0.17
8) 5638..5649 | -0.14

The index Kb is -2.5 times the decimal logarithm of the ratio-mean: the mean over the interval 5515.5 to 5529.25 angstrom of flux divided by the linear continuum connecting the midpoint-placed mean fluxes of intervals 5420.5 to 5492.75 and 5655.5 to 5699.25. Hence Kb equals -0.016 mag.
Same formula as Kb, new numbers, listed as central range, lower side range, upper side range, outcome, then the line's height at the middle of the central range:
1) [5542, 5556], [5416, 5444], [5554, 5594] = -0.05 mag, 48.2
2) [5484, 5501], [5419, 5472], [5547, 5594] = -0.01 mag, 48.6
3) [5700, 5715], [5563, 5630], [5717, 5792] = 0.04 mag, 49.1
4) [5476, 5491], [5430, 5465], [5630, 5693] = 0.01 mag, 48.5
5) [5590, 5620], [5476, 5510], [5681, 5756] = 0.02 mag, 48.8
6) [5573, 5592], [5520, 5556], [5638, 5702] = 0.03 mag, 49.3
